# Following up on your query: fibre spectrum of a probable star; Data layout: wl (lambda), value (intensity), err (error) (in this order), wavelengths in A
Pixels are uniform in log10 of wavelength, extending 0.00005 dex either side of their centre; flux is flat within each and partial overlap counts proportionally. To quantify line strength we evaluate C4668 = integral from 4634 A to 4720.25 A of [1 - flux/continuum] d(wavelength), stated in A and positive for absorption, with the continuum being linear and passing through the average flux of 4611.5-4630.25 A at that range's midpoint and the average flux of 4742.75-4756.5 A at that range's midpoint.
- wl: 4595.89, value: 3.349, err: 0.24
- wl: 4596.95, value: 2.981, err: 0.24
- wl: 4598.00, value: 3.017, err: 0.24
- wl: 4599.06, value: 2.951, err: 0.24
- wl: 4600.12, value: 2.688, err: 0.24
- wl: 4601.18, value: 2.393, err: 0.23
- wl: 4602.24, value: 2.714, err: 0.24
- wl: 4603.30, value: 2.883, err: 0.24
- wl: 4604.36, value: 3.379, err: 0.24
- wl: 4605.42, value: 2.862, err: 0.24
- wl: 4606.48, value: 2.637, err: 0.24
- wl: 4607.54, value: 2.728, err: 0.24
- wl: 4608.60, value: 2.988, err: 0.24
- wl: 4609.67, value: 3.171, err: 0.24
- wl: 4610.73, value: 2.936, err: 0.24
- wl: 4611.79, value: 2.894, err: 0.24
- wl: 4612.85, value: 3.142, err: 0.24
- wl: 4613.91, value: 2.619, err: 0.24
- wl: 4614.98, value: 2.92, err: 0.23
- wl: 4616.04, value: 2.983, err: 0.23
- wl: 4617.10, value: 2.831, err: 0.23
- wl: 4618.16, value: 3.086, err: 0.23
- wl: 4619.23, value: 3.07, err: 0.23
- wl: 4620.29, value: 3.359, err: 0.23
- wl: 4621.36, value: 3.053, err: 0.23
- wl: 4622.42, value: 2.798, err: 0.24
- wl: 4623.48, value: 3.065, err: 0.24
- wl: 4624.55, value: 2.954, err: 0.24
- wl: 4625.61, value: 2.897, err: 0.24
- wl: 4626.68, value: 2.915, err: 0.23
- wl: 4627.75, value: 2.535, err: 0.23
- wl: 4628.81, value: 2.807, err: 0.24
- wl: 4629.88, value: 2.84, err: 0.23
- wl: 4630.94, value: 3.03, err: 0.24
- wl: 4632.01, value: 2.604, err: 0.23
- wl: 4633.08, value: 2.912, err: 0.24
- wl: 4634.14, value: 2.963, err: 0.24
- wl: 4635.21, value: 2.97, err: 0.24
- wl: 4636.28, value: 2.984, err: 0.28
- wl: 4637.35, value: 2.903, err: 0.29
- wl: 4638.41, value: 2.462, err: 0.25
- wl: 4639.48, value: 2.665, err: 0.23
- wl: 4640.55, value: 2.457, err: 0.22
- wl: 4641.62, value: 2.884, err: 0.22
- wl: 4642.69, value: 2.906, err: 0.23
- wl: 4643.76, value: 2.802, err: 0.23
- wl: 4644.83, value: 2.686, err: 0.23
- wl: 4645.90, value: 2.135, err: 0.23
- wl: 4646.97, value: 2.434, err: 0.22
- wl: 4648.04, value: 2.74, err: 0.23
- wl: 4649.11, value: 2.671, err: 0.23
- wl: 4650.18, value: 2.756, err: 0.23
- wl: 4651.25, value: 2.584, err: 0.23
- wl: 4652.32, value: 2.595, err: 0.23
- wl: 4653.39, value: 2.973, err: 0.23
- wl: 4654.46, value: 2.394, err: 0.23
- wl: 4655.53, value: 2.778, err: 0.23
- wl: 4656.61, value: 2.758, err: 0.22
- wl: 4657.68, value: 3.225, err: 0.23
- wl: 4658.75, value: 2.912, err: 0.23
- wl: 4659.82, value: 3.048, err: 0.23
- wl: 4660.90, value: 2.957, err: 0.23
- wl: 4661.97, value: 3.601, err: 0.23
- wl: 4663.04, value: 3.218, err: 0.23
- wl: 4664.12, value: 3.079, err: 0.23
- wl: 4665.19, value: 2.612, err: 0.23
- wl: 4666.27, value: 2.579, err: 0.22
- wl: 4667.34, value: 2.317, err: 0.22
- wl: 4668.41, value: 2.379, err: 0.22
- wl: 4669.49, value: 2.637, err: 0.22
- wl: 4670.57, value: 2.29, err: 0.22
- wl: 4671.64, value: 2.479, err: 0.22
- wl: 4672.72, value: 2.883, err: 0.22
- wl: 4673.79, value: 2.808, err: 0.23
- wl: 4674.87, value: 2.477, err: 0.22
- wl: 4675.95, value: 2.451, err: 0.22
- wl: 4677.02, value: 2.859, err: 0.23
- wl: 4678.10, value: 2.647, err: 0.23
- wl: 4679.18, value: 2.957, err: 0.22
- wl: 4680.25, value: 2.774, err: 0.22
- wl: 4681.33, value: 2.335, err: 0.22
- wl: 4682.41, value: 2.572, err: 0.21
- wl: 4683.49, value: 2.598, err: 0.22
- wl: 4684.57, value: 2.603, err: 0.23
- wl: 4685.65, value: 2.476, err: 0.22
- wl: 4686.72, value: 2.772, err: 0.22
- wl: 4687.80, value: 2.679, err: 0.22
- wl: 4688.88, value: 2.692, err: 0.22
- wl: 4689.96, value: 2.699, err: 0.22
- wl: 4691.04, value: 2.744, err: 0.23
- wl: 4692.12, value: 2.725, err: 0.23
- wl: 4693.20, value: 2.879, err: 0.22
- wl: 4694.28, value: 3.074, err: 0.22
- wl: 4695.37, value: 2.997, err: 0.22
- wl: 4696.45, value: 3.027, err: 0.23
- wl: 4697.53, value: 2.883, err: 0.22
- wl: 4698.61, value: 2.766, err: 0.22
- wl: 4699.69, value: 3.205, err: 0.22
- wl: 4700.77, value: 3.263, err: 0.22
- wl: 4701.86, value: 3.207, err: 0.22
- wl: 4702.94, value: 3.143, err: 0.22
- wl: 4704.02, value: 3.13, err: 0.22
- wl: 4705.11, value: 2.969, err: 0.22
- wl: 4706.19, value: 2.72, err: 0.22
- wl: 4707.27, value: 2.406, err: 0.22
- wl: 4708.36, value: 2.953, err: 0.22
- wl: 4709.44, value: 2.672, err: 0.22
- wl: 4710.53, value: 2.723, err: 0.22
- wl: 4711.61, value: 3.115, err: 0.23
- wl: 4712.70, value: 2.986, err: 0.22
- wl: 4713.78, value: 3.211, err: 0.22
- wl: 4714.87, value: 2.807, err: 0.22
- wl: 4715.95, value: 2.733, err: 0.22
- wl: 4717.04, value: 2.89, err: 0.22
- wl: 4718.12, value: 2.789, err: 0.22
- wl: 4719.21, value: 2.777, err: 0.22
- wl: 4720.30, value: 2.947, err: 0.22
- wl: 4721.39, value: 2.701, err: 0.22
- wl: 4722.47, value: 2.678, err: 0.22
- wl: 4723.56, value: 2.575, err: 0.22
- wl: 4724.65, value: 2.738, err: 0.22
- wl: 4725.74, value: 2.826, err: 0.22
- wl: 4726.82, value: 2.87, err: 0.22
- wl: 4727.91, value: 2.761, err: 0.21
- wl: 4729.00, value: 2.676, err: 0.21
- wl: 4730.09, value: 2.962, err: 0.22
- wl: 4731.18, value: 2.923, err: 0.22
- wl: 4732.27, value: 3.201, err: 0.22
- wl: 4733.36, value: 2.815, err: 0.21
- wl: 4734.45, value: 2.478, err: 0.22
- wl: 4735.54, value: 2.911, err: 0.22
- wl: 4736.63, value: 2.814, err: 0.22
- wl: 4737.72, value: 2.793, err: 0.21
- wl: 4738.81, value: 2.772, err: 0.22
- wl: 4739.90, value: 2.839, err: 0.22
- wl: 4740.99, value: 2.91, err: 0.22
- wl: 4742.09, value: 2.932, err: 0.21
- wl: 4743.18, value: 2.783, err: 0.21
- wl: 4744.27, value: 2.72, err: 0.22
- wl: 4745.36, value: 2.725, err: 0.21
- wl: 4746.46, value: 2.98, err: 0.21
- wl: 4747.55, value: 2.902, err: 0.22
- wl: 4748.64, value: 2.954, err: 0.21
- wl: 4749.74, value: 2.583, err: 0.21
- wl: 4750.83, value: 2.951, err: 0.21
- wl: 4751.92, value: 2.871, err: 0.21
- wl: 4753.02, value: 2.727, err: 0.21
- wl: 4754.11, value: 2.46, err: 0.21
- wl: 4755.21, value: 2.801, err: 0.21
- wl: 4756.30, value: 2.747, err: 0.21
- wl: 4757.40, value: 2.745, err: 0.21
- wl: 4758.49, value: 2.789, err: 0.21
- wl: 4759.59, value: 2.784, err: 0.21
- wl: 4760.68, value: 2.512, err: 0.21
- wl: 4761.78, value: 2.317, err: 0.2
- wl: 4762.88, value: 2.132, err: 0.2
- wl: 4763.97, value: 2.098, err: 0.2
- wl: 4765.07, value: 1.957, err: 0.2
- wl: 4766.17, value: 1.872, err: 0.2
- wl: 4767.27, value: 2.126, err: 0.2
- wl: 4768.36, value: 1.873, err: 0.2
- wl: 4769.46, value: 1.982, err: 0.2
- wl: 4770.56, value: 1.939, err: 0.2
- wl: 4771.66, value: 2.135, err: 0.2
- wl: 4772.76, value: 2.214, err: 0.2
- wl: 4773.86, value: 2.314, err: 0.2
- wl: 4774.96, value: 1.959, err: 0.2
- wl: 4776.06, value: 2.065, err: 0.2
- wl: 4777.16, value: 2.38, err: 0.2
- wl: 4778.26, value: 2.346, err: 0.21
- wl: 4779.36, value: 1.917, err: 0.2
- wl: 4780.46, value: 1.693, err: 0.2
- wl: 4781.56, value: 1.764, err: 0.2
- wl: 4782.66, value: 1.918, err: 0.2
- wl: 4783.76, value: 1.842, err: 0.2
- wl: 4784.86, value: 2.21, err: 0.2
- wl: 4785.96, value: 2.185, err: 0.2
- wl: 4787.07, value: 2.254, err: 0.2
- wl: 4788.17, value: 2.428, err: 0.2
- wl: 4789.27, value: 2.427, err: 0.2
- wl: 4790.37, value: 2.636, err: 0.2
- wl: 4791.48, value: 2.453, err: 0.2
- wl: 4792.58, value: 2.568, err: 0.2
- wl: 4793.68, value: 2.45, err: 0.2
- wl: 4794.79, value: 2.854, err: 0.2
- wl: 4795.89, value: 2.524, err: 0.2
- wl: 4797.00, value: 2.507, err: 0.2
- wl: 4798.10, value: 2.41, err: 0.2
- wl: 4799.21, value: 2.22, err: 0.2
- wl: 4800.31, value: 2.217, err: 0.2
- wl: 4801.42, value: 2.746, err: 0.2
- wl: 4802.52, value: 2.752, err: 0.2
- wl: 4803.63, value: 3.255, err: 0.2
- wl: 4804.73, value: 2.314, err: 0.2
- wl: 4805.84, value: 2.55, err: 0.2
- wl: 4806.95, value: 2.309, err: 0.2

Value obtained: 2.4 A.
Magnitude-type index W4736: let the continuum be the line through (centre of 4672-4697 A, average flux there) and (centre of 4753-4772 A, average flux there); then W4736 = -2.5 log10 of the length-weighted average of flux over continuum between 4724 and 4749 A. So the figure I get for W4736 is -0.156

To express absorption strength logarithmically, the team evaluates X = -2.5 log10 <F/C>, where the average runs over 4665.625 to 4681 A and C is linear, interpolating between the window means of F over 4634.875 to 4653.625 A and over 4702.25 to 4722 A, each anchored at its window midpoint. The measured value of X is 0.07 mag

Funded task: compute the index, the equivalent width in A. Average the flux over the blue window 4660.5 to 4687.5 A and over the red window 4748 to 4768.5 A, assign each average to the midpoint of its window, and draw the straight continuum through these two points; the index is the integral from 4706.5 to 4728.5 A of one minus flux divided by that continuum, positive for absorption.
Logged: -1.79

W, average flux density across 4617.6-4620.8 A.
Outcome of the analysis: 3.17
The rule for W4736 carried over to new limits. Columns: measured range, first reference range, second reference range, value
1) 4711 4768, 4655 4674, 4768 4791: -0.16 mag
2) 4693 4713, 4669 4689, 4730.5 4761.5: -0.10 mag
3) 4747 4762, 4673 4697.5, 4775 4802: -0.13 mag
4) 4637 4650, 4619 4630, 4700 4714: 0.12 mag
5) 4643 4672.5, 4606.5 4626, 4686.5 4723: 0.07 mag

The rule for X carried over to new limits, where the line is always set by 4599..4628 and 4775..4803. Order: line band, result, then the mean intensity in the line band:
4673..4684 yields 0.01 mag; 2.65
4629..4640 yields 0.00 mag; 2.83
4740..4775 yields -0.04 mag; 2.5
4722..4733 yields -0.12 mag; 2.82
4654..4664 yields -0.09 mag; 3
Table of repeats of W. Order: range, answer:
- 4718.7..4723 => 2.78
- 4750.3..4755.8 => 2.76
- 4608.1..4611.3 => 3.03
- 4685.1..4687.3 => 2.63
